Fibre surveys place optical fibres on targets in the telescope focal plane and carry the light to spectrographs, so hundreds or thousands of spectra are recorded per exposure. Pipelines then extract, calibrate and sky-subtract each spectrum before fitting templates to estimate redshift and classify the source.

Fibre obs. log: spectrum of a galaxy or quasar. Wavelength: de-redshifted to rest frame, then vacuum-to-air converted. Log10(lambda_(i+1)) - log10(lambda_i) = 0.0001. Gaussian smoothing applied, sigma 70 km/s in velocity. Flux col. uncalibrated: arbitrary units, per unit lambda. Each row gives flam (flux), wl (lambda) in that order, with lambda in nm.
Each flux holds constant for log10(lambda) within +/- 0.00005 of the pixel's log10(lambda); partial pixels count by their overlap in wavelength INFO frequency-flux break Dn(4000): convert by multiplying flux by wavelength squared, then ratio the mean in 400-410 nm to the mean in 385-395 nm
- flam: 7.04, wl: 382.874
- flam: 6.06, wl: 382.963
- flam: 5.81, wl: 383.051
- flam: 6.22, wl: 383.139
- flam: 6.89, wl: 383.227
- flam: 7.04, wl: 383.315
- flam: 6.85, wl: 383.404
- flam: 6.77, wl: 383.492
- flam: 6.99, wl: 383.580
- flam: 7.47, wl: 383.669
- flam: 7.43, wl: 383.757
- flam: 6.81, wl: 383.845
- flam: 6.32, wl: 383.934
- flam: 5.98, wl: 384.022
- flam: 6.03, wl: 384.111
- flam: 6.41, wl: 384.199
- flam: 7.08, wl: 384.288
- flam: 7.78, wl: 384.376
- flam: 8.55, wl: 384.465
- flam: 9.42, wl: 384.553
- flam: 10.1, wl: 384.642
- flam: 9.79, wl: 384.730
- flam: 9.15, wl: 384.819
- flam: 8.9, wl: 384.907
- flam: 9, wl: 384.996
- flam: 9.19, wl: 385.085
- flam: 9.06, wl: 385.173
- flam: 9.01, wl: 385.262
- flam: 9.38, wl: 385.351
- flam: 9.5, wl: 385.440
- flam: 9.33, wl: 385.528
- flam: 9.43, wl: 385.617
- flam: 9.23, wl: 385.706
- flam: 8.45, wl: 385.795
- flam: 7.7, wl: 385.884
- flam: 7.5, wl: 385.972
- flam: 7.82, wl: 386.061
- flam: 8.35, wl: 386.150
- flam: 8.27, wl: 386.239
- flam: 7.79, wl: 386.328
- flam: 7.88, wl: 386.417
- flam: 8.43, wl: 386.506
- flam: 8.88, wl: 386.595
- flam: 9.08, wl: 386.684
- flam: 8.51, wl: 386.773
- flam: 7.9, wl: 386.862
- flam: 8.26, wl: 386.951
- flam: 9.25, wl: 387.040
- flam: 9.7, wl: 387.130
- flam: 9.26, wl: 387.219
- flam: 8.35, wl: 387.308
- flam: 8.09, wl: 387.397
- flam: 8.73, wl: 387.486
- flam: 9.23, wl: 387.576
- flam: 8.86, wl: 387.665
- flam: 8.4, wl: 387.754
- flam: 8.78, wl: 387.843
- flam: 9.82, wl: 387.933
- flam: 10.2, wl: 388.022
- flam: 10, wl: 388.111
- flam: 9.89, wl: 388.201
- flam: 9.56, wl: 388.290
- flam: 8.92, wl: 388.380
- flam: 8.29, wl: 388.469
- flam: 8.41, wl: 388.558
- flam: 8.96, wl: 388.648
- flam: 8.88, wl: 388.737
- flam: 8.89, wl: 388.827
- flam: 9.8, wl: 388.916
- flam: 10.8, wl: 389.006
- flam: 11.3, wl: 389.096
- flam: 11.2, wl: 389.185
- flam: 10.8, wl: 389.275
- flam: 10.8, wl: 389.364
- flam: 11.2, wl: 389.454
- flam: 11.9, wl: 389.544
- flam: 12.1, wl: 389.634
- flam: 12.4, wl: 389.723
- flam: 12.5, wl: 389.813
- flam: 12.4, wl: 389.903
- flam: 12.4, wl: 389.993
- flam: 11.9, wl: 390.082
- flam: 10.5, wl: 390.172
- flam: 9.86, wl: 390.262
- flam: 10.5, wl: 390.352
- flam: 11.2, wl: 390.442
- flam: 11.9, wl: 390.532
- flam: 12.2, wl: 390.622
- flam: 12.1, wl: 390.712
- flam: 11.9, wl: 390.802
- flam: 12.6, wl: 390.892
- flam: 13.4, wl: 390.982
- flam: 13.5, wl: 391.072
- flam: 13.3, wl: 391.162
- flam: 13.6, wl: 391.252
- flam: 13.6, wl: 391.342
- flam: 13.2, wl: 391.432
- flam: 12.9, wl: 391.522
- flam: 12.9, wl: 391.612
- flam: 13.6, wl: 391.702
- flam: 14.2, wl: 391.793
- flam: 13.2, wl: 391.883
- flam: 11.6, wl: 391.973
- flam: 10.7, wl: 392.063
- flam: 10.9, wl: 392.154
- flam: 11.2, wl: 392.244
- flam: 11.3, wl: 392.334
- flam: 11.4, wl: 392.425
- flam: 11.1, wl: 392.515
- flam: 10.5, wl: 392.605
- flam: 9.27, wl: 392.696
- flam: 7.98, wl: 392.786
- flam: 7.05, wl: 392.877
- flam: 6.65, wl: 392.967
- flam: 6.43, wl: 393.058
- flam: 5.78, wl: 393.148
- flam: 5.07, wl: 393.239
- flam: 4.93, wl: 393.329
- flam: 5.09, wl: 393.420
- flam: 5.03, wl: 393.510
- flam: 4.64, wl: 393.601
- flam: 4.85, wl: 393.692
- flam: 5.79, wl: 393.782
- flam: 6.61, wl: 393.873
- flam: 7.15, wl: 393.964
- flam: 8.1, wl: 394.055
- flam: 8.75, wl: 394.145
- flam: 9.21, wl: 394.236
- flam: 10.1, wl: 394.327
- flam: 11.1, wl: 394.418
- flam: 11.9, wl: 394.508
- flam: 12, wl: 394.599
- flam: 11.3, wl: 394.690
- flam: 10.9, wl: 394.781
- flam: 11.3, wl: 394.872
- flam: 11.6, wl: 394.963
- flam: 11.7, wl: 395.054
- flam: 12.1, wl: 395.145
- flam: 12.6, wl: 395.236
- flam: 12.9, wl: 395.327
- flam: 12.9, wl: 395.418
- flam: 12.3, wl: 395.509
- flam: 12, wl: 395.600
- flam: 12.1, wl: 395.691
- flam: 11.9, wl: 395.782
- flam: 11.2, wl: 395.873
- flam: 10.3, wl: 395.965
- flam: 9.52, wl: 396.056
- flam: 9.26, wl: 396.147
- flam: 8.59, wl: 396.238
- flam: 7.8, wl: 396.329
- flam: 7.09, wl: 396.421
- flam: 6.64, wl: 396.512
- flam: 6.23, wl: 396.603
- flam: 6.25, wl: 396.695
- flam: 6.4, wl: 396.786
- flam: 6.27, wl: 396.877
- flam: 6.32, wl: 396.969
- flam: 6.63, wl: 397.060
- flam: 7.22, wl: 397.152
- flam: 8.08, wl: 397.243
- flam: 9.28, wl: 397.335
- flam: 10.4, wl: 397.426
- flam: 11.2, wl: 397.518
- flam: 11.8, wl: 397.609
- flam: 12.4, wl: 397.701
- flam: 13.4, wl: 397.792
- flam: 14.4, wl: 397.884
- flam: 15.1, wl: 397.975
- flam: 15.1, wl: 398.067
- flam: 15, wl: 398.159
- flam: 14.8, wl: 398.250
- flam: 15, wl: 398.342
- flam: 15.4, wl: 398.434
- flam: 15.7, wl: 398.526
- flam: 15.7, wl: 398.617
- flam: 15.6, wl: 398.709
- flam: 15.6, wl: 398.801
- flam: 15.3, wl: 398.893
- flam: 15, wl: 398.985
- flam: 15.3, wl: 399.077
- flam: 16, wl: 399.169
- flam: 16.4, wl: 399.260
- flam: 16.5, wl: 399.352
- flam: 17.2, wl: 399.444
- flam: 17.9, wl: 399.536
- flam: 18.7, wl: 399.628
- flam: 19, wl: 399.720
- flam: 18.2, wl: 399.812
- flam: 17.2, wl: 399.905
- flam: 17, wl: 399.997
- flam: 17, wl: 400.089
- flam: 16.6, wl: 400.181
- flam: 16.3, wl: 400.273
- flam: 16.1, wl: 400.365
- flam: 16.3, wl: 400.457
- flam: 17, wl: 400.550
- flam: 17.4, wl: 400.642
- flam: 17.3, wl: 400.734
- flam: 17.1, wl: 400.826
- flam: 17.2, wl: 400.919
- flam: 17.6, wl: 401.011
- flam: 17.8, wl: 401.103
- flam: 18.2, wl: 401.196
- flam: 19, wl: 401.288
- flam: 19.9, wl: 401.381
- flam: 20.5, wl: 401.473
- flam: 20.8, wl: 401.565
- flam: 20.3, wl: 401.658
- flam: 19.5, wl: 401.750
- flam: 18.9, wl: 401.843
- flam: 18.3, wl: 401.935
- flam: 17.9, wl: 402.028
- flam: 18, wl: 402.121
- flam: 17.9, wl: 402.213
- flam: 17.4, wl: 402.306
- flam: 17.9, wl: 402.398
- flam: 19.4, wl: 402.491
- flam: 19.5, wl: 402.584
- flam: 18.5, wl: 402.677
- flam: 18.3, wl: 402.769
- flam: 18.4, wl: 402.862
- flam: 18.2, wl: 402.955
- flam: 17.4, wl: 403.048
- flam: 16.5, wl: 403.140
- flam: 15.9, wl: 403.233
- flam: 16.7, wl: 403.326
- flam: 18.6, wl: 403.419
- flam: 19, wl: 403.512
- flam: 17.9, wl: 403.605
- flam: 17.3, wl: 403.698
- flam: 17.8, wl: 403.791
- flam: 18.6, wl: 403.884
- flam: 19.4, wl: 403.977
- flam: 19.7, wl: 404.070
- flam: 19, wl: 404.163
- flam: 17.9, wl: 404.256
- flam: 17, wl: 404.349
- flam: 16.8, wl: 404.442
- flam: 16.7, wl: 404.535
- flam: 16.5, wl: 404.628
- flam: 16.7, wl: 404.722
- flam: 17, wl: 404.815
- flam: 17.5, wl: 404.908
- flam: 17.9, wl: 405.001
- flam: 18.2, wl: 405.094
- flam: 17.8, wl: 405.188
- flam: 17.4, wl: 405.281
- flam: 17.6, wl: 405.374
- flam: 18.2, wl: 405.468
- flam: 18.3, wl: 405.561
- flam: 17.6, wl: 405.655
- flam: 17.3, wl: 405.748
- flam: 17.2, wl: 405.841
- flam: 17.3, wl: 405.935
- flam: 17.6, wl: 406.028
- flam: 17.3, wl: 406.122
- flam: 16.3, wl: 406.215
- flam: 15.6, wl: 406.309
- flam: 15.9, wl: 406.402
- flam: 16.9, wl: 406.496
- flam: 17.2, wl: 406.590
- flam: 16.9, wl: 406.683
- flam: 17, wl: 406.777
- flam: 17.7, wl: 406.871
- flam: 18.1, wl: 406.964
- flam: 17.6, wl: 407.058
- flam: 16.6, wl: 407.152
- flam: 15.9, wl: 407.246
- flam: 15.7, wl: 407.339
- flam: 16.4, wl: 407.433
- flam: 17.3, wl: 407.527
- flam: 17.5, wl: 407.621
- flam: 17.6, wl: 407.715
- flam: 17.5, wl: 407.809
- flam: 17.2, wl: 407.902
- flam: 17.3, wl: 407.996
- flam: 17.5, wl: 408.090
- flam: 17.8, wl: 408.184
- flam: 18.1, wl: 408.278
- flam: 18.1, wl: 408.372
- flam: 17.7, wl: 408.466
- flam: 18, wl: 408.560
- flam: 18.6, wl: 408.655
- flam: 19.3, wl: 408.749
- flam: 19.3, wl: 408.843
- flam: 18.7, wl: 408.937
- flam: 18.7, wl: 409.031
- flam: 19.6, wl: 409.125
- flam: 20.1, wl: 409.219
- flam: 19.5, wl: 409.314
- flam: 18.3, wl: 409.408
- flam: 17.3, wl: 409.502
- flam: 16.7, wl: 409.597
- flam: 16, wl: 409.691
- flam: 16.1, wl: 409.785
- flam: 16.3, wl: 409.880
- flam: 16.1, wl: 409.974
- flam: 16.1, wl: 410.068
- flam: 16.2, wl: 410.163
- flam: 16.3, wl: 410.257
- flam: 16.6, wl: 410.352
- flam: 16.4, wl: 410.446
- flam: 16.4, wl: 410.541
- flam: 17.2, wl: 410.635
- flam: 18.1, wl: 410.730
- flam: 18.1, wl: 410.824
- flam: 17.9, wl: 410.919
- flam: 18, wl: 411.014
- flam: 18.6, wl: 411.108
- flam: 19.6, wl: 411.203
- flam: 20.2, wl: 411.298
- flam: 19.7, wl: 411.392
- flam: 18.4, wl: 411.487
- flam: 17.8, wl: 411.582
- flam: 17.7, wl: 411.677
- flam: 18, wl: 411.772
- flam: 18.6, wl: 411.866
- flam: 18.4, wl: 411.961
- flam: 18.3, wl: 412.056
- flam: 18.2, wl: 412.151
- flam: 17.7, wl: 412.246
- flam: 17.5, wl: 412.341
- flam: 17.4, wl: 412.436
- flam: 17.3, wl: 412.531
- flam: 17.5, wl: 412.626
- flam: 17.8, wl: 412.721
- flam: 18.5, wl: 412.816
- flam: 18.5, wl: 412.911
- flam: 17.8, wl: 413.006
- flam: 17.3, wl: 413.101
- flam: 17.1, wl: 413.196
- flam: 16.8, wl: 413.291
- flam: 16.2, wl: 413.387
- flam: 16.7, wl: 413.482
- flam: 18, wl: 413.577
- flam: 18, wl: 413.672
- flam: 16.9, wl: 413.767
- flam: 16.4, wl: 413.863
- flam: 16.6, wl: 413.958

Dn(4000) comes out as 1.95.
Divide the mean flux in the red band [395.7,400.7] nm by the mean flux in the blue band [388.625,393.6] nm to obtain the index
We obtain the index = 1.23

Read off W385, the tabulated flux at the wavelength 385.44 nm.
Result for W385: 9.5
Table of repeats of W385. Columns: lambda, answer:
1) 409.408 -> 18.3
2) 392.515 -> 11.1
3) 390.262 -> 9.86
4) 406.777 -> 17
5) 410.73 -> 18.1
